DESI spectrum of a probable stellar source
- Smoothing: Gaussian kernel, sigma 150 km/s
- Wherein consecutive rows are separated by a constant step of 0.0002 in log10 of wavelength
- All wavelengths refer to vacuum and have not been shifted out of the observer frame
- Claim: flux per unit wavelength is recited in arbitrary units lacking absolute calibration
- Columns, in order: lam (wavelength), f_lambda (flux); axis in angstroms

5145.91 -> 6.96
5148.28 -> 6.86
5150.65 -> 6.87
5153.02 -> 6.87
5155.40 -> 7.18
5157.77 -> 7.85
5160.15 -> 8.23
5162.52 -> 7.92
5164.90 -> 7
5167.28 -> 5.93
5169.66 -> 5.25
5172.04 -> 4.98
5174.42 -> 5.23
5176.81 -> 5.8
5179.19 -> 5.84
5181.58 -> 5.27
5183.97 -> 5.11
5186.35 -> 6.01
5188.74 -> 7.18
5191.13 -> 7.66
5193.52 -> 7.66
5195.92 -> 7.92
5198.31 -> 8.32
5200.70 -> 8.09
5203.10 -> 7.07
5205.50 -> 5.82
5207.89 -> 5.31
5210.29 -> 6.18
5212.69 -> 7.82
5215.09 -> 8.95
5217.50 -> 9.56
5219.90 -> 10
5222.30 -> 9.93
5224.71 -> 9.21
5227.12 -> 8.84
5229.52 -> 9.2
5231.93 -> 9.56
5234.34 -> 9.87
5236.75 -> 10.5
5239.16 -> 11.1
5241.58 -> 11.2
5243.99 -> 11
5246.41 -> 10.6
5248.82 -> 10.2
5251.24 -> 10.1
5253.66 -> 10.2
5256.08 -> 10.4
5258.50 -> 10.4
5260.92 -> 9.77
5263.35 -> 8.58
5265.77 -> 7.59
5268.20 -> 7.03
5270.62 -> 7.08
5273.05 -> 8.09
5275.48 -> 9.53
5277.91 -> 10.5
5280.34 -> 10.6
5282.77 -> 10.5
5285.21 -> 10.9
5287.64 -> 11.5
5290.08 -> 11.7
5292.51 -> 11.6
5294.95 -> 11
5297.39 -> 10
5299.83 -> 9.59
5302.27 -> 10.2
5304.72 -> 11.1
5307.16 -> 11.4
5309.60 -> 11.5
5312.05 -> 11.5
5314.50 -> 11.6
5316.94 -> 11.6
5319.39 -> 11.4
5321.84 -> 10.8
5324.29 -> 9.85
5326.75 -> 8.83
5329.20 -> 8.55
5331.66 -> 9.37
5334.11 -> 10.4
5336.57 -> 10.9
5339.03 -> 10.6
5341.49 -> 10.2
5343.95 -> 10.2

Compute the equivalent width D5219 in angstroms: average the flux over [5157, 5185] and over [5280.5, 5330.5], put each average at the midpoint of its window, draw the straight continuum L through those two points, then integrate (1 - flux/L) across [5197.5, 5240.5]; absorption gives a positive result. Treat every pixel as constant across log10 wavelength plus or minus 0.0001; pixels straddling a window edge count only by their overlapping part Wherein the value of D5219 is -4.36 angstroms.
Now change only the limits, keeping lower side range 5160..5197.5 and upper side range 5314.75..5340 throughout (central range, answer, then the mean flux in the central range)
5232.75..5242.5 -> -3.3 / 10.6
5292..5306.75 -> -1.6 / 10.6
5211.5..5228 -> -3.8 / 9.19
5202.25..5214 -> 1.2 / 6.45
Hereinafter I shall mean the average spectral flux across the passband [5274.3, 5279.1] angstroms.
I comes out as 10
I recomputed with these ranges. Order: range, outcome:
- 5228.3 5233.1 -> 9.39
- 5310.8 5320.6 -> 11.5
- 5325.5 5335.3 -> 9.28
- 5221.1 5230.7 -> 9.3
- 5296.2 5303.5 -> 9.92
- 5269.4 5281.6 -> 9.17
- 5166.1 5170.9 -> 5.58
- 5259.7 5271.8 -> 8.02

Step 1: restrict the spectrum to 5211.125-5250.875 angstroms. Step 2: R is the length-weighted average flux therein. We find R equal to 9.82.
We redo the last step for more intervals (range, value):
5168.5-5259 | 8.24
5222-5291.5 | 9.86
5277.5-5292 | 11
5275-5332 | 10.7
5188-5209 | 7.23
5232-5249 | 10.6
